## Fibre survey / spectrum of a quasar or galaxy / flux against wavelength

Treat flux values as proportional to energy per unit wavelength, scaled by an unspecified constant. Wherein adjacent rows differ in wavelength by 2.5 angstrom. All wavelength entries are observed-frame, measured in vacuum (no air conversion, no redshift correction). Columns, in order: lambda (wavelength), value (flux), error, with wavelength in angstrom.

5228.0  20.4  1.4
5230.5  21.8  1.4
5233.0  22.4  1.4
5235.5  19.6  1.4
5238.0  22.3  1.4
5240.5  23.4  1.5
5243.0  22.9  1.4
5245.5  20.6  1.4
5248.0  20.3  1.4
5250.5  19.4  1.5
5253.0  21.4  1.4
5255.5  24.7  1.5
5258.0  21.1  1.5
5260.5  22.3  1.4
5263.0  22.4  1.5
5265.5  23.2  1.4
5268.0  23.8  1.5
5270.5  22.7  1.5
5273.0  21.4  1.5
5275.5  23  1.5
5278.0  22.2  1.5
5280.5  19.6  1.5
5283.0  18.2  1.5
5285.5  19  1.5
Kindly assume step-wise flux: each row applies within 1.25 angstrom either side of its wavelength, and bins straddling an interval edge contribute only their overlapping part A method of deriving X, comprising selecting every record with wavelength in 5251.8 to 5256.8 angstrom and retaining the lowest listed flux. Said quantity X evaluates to 21.4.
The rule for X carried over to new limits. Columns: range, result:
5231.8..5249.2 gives 19.6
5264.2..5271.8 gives 22.7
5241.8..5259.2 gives 19.4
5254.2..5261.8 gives 21.1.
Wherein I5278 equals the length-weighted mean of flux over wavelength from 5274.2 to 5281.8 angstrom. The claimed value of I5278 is 21.6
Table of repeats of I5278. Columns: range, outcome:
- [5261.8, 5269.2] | 23.1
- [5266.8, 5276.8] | 22.7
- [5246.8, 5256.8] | 21.5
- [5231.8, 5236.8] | 21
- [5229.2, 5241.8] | 21.9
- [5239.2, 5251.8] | 21.3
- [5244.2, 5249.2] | 20.5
